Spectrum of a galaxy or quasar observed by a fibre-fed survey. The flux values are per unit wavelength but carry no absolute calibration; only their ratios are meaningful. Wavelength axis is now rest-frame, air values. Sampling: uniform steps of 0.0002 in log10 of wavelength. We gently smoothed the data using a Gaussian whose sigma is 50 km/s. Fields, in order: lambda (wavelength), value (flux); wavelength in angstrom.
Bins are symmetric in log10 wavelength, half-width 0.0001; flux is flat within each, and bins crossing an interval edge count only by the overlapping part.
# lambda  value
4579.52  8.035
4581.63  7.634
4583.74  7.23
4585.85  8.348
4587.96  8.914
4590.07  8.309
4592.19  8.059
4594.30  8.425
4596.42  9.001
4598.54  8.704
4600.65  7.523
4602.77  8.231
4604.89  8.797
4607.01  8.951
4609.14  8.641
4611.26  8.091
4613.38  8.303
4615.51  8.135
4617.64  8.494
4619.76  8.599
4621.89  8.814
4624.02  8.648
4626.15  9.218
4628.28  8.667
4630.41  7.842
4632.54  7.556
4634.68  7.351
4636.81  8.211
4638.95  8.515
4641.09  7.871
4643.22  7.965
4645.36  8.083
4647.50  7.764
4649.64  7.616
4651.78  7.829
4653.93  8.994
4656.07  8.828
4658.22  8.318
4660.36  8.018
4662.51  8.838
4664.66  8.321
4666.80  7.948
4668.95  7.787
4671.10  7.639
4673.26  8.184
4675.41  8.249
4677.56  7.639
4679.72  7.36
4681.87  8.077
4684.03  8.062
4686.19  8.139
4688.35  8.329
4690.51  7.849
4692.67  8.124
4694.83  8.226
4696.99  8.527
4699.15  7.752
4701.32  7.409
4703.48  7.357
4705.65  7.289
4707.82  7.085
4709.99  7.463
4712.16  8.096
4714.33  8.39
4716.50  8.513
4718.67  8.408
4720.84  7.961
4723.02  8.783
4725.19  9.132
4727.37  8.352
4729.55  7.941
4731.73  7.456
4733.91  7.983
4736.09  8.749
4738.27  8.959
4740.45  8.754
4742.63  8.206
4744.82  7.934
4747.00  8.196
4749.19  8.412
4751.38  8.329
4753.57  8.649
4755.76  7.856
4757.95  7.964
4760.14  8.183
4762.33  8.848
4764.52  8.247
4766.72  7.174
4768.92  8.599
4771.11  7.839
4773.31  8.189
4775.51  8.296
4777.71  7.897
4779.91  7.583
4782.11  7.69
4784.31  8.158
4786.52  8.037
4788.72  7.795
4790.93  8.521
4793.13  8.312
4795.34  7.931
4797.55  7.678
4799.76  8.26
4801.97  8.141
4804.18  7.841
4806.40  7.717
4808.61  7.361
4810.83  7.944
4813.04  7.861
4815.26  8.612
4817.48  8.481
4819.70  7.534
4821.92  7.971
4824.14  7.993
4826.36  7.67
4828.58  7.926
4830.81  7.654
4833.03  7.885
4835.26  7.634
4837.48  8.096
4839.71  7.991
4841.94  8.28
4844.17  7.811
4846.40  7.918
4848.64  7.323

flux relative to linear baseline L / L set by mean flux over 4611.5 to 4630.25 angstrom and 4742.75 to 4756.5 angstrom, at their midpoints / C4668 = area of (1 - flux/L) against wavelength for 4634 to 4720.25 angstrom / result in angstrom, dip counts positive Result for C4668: 4.1 angstrom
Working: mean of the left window 8.55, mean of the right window 8.23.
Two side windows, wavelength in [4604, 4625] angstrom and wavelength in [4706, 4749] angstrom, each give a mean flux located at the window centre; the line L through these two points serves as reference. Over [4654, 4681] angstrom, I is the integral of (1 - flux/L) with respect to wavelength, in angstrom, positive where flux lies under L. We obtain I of 0.9 angstrom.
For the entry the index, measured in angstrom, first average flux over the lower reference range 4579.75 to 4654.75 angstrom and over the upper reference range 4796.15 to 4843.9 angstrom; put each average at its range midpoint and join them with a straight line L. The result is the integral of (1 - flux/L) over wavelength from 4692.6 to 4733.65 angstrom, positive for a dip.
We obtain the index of 0.5 angstrom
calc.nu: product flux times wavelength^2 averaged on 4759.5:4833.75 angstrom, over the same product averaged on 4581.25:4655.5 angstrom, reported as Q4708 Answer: 1.04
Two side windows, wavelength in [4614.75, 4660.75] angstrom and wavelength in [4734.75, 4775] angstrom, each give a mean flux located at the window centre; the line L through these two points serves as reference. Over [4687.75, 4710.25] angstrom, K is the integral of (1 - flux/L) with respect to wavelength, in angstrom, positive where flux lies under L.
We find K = 1.37 angstrom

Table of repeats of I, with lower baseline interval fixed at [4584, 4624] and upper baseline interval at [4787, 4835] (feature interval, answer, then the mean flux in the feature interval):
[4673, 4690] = 0.6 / 7.99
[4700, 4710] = 1.1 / 7.31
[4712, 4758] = -1.1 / 8.33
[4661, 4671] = 0.2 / 8.16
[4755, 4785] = 0.0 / 8.04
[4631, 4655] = 1.1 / 7.97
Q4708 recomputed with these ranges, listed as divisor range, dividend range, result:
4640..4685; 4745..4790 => 1.05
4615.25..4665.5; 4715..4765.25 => 1.05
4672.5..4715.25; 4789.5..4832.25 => 1.06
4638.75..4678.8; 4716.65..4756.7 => 1.06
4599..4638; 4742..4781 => 1.04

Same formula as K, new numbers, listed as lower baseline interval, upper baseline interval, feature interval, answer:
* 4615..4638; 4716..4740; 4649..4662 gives 0.05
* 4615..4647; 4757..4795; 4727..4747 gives -0.31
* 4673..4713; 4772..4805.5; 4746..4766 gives -0.80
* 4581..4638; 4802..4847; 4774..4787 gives 0.09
